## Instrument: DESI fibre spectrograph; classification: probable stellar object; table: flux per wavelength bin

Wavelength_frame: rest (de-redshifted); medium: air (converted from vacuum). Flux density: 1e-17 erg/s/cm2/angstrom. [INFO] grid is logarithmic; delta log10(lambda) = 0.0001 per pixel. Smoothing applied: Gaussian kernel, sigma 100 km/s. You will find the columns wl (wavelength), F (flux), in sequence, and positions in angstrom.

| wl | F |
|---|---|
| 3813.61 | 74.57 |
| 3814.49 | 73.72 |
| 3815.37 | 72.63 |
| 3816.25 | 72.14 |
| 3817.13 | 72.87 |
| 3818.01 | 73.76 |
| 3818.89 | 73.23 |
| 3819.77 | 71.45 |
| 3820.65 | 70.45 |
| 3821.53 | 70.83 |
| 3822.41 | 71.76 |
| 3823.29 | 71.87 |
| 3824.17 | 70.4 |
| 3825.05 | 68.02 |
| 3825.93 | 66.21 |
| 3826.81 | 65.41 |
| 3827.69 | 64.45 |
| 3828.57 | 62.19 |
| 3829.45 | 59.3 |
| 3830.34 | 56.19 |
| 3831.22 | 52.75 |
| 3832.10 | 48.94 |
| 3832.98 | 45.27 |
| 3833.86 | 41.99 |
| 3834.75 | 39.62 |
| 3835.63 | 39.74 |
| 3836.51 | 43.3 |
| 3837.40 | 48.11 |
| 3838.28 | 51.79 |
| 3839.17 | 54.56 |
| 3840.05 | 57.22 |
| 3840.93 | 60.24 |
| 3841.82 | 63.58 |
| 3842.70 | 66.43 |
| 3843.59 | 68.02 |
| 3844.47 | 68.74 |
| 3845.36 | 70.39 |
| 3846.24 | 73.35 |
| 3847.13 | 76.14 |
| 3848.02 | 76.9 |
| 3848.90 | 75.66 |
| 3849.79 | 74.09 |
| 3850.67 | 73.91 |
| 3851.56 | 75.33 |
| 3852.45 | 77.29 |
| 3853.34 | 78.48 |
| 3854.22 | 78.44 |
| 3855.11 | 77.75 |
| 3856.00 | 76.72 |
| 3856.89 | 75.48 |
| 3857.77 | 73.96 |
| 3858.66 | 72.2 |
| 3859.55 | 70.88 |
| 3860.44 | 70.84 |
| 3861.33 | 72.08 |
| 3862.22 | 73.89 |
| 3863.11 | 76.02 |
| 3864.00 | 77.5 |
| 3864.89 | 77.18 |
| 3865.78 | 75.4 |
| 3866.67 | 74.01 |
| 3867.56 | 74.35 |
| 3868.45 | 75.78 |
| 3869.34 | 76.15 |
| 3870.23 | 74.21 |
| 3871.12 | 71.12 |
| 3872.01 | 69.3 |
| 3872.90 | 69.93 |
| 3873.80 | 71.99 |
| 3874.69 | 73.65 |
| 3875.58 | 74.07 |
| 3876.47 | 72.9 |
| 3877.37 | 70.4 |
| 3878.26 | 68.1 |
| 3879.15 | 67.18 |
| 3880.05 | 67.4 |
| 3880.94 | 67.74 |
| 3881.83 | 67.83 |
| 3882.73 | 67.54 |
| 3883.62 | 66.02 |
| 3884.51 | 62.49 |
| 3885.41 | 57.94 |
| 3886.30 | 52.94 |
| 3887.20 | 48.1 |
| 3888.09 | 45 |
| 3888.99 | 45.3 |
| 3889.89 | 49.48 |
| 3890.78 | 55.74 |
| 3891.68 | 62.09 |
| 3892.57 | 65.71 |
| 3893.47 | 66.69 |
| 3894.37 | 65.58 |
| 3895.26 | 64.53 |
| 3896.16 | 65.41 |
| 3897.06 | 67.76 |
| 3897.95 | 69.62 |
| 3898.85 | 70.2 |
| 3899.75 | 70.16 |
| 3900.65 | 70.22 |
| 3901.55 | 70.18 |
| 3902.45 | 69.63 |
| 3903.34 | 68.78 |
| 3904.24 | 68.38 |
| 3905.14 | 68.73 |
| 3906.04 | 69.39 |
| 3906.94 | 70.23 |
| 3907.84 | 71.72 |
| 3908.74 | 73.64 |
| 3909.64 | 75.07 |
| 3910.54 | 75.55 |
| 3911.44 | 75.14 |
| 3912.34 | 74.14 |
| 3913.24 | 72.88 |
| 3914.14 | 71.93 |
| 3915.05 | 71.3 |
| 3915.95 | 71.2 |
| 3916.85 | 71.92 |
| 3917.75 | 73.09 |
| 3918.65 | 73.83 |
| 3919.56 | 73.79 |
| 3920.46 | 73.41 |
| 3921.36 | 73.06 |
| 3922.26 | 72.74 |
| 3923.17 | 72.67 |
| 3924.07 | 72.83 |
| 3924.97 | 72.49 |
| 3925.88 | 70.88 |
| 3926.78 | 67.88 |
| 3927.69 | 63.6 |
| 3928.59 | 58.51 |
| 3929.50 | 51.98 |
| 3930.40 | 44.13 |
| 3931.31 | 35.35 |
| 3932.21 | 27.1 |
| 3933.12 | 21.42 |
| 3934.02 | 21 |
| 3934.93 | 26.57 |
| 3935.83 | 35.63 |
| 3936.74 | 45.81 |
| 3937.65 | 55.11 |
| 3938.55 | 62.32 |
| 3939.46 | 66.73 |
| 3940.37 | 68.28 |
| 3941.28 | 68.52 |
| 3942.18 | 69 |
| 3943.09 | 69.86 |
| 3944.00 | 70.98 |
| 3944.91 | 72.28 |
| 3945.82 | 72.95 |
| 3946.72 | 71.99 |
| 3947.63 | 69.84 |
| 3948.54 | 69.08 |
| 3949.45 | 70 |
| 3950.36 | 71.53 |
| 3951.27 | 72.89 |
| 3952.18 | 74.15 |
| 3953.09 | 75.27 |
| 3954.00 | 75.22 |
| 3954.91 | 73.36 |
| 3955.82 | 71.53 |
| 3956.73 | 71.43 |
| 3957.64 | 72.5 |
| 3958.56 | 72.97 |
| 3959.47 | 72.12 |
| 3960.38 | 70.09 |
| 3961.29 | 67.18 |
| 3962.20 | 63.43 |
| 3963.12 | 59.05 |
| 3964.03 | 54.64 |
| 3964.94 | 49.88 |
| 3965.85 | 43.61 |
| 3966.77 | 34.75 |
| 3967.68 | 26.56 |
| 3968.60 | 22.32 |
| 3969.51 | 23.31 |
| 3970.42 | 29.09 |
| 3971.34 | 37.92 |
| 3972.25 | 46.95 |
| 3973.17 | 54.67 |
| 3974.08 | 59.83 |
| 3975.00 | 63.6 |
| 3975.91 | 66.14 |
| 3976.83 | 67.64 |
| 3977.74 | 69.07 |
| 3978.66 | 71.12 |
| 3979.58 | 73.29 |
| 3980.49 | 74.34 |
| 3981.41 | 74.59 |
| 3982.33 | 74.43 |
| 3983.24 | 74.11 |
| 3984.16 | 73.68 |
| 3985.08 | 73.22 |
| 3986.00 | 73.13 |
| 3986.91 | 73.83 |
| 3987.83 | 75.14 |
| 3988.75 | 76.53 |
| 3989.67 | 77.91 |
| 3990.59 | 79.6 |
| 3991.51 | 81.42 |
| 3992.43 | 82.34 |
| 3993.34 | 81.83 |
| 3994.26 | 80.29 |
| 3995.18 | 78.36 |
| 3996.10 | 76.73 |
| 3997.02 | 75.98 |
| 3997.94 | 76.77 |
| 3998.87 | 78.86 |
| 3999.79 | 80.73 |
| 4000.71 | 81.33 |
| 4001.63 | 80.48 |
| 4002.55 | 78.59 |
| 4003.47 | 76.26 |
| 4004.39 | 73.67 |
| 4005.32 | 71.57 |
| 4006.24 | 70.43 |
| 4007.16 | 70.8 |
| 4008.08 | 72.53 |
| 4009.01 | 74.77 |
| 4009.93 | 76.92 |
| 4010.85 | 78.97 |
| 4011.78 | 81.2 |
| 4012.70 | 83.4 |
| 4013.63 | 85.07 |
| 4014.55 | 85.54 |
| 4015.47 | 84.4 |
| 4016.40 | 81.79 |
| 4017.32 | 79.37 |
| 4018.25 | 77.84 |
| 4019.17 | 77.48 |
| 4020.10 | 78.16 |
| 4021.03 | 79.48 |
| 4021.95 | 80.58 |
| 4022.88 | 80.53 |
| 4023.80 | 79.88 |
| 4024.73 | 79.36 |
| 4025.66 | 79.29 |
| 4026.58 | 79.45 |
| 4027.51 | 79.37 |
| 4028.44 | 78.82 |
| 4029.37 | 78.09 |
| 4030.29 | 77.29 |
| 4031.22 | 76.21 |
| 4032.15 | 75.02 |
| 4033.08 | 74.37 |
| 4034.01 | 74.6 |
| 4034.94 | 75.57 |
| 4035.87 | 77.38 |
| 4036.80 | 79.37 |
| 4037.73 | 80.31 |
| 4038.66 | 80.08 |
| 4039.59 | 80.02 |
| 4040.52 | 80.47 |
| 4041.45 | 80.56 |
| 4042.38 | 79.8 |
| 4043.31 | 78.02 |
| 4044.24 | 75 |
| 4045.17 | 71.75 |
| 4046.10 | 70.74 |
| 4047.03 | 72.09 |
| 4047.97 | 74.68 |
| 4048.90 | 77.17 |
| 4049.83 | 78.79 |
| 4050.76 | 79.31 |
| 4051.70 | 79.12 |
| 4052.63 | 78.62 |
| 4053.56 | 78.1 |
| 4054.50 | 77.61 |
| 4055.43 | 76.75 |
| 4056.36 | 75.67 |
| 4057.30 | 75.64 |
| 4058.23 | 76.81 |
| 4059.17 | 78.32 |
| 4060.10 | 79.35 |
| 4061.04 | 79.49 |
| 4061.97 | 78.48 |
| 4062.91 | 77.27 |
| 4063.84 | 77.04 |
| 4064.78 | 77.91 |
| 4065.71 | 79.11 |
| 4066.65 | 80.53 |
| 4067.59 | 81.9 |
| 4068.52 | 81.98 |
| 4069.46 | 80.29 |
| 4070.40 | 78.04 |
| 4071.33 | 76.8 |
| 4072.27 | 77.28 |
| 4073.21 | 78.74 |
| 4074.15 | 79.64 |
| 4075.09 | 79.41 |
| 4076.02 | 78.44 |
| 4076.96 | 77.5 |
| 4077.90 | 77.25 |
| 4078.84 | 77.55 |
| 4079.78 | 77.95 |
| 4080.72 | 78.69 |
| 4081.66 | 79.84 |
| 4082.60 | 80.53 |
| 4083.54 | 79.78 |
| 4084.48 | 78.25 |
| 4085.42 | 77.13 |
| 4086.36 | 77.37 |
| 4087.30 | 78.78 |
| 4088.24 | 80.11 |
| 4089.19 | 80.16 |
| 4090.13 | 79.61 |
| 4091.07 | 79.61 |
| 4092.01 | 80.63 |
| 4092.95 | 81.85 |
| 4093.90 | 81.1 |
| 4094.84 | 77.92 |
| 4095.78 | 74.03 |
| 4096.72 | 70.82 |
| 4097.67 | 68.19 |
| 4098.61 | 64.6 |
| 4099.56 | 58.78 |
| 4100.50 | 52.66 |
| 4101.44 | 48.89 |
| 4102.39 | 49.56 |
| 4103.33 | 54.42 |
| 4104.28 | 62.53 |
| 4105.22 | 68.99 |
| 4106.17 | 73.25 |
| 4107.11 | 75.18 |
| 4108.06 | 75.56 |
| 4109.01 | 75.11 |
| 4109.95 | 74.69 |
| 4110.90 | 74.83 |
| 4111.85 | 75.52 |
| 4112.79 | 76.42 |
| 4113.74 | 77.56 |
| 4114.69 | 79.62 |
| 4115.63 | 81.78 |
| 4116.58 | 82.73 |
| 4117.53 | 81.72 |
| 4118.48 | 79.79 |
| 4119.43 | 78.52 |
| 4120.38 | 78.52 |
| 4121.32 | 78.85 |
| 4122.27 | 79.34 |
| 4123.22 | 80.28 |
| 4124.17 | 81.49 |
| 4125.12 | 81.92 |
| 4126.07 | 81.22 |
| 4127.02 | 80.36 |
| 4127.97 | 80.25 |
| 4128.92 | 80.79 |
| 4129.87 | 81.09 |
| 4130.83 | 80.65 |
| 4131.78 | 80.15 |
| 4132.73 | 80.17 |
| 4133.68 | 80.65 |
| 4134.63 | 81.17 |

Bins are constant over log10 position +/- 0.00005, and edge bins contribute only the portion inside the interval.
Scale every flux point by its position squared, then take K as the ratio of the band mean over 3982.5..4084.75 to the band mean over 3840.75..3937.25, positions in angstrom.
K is 1.26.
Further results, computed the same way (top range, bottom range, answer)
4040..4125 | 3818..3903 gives 1.28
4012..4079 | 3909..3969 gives 1.32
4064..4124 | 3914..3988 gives 1.31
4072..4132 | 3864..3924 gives 1.22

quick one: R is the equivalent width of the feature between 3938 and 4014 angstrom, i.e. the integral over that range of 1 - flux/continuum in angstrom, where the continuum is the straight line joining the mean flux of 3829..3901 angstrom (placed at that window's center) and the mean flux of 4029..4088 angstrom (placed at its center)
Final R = 4.3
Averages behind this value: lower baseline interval 65.9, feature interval 68.8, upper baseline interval 77.9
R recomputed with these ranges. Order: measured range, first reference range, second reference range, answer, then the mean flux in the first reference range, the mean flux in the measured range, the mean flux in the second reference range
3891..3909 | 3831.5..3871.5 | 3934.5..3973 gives -1.3 angstrom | 67.6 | 68.2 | 59.4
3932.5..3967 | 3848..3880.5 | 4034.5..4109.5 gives 5.9 angstrom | 73.8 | 61.9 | 75.8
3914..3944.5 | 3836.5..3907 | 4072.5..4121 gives 4.3 angstrom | 68.2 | 60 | 74.8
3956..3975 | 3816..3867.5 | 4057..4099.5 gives 5.4 angstrom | 67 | 52.2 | 77.9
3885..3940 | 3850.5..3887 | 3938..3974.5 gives 3.5 angstrom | 71.7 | 62.2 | 61.2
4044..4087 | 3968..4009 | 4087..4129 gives -3.0 angstrom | 69.4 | 77.8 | 74.6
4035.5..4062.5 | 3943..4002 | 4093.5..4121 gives -3.0 angstrom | 67.4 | 77.6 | 71.5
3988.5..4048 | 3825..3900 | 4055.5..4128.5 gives -4.3 angstrom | 65.8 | 78.1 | 76.2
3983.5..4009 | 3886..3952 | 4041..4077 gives -1.8 angstrom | 63.8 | 76.7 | 77.8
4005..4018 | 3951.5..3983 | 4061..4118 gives -2.5 angstrom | 60.1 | 78.4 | 75.4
